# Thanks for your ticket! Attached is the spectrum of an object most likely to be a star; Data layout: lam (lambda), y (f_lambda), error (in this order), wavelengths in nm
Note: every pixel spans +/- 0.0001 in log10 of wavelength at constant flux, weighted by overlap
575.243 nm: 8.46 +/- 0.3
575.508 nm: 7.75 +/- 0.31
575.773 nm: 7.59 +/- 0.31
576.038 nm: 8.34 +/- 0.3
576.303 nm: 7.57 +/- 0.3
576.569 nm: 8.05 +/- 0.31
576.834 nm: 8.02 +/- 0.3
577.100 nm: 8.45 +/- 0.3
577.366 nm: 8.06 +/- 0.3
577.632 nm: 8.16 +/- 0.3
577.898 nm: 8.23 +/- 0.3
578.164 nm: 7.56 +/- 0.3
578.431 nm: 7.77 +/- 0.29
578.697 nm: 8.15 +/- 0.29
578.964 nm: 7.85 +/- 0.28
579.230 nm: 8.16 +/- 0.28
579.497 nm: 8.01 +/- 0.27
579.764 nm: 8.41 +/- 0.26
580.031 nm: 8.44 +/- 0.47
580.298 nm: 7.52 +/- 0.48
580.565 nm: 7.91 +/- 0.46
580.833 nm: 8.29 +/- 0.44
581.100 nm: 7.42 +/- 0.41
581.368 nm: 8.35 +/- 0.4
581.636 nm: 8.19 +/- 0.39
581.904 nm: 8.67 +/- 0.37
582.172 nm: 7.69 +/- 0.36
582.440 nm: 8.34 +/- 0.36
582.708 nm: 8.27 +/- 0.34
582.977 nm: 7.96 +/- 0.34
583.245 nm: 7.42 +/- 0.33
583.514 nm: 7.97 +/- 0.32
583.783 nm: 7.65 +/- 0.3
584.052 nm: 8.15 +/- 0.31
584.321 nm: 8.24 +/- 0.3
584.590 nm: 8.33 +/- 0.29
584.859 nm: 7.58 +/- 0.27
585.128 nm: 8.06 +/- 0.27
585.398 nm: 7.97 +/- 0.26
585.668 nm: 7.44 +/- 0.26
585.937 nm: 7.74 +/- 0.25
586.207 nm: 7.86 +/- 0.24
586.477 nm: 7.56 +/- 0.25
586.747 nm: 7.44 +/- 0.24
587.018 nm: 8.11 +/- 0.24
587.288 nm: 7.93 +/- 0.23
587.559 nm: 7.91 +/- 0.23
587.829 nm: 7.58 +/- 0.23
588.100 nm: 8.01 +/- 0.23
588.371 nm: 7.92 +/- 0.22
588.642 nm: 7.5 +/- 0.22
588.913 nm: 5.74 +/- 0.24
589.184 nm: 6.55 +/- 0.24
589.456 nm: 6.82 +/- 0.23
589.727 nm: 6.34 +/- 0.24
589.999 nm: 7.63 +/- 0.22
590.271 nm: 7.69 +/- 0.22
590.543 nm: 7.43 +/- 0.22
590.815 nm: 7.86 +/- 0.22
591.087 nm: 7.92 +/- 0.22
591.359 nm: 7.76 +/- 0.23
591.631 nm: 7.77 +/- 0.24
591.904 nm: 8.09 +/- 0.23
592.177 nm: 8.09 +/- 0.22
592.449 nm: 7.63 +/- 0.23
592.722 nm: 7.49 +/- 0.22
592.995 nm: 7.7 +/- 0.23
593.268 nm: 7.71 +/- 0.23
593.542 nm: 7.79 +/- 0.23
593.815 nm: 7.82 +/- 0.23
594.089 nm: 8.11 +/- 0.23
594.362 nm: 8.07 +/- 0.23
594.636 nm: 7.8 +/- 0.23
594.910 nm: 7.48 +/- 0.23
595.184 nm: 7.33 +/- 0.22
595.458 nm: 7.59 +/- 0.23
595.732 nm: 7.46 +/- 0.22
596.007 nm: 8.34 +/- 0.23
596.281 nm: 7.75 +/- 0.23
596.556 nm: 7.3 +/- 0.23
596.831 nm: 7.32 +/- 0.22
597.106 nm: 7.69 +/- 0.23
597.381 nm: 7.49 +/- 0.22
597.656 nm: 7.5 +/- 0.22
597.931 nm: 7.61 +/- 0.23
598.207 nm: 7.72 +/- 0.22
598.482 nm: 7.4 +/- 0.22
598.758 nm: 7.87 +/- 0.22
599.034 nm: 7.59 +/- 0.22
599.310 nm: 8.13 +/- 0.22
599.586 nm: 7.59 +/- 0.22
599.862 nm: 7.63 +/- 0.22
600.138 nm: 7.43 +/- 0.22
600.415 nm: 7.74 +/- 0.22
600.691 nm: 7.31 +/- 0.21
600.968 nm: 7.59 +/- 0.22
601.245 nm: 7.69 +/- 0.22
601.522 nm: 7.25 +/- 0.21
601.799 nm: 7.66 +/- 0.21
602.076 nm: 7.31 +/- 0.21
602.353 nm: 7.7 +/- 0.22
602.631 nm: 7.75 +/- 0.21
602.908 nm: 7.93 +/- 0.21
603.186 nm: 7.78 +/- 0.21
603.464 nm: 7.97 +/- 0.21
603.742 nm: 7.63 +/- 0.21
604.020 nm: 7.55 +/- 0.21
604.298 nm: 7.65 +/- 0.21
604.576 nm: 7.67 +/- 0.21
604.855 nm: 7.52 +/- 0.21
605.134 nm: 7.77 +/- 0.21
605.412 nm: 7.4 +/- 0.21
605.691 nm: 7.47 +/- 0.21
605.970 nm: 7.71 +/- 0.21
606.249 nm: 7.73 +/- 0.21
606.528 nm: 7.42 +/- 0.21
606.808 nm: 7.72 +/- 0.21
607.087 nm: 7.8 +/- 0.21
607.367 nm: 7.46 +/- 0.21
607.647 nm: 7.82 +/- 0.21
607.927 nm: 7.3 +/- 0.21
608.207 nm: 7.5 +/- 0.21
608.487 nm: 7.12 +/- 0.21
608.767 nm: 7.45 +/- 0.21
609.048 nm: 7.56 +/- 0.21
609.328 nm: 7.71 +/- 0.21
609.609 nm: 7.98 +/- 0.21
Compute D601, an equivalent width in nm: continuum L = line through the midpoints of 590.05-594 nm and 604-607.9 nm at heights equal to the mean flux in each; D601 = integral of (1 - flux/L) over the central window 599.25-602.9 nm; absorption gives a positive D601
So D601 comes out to 0.03 nm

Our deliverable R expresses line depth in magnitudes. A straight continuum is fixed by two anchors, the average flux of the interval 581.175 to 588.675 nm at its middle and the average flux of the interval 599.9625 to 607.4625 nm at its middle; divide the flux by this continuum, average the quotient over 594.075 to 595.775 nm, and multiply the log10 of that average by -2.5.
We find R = 0.01 mag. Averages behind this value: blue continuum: 7.92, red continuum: 7.62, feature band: 7.68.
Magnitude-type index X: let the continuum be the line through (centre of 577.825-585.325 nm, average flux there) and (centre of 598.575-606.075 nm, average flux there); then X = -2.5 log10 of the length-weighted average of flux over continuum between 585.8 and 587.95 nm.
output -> 0.02 mag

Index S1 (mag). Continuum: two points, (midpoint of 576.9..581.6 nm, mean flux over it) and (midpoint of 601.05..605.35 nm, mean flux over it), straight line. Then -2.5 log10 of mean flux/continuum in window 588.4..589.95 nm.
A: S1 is 0.17 mag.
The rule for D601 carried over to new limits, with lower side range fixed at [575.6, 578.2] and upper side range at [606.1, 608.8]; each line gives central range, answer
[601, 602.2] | 0.022 nm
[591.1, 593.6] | -0.004 nm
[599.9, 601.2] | 0.018 nm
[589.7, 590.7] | 0.054 nm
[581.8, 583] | -0.040 nm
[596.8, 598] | 0.025 nm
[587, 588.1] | -0.003 nm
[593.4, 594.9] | -0.026 nm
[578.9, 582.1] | -0.056 nm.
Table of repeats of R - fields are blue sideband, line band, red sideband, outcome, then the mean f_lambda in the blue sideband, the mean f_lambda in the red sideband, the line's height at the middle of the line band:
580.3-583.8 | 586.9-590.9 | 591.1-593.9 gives 0.067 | 8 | 7.79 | 7.86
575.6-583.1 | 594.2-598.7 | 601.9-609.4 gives 0.020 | 8.05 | 7.61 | 7.76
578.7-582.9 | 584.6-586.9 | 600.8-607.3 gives 0.036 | 8.1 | 7.63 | 8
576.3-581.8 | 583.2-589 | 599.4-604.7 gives 0.022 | 8.04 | 7.63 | 7.91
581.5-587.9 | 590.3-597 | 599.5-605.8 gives 0.005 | 7.92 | 7.61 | 7.77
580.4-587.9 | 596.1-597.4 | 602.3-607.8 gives 0.033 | 7.93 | 7.67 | 7.77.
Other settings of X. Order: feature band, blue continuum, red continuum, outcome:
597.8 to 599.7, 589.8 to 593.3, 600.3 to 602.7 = -0.01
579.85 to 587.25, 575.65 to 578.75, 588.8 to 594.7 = -0.02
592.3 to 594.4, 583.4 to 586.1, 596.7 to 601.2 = -0.01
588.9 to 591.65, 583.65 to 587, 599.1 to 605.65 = 0.07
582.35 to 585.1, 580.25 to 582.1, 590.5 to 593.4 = 0.00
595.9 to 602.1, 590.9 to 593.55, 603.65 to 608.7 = 0.01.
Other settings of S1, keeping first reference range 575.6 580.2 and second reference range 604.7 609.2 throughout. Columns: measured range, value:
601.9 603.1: -0.01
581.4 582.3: -0.03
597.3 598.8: 0.02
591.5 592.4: -0.02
